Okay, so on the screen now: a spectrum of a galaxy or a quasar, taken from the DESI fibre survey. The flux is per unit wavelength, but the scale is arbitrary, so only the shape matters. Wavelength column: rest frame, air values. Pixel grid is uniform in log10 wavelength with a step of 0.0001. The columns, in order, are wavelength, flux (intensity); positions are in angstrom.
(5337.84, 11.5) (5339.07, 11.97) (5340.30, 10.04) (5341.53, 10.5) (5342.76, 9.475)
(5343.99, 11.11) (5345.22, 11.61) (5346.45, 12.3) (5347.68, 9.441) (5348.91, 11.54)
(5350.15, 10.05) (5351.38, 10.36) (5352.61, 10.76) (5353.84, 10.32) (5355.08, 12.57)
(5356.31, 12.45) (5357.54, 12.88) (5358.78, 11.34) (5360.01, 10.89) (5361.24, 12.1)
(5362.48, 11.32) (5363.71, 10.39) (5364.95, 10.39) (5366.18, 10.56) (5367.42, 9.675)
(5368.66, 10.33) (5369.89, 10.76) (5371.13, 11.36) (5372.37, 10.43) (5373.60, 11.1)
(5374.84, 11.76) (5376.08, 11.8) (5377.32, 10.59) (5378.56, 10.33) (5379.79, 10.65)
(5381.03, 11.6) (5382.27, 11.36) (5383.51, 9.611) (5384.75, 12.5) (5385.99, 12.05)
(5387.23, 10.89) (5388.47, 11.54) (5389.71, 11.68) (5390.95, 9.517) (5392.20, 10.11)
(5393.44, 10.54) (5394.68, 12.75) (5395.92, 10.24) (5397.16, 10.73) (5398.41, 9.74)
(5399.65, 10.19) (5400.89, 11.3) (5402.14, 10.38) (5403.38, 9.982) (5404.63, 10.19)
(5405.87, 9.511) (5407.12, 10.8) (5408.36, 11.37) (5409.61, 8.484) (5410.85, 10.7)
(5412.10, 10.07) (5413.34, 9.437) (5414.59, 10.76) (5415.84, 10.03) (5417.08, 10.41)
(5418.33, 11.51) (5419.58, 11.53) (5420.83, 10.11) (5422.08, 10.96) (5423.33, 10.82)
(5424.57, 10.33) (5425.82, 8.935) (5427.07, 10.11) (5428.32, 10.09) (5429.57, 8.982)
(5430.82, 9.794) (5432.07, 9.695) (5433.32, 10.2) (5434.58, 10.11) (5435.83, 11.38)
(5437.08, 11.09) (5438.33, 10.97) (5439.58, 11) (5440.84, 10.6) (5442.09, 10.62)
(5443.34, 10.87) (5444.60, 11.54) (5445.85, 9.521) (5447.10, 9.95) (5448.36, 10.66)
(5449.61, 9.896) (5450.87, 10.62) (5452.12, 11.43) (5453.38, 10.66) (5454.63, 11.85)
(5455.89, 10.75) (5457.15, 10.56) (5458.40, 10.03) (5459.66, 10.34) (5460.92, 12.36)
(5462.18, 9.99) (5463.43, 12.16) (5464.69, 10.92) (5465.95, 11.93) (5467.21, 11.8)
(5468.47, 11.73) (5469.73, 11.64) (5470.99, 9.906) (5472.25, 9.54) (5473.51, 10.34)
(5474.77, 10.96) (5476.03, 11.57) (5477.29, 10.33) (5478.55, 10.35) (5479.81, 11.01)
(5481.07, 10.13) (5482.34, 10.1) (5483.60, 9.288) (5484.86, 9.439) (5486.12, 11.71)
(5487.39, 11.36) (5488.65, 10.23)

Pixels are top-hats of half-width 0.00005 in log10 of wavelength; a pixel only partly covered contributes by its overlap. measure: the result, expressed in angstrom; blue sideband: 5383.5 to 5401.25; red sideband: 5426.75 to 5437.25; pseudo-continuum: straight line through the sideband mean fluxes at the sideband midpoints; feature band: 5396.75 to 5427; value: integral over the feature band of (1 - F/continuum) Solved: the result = 0.5 angstrom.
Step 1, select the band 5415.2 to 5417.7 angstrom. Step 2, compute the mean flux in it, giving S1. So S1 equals 10.2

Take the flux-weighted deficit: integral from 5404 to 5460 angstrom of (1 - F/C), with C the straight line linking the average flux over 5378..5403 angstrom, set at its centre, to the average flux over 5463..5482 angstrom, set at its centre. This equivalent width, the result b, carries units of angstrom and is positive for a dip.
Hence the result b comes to 2.4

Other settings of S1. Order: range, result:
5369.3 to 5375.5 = 11.1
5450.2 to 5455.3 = 11.1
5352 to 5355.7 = 11.2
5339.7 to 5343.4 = 10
